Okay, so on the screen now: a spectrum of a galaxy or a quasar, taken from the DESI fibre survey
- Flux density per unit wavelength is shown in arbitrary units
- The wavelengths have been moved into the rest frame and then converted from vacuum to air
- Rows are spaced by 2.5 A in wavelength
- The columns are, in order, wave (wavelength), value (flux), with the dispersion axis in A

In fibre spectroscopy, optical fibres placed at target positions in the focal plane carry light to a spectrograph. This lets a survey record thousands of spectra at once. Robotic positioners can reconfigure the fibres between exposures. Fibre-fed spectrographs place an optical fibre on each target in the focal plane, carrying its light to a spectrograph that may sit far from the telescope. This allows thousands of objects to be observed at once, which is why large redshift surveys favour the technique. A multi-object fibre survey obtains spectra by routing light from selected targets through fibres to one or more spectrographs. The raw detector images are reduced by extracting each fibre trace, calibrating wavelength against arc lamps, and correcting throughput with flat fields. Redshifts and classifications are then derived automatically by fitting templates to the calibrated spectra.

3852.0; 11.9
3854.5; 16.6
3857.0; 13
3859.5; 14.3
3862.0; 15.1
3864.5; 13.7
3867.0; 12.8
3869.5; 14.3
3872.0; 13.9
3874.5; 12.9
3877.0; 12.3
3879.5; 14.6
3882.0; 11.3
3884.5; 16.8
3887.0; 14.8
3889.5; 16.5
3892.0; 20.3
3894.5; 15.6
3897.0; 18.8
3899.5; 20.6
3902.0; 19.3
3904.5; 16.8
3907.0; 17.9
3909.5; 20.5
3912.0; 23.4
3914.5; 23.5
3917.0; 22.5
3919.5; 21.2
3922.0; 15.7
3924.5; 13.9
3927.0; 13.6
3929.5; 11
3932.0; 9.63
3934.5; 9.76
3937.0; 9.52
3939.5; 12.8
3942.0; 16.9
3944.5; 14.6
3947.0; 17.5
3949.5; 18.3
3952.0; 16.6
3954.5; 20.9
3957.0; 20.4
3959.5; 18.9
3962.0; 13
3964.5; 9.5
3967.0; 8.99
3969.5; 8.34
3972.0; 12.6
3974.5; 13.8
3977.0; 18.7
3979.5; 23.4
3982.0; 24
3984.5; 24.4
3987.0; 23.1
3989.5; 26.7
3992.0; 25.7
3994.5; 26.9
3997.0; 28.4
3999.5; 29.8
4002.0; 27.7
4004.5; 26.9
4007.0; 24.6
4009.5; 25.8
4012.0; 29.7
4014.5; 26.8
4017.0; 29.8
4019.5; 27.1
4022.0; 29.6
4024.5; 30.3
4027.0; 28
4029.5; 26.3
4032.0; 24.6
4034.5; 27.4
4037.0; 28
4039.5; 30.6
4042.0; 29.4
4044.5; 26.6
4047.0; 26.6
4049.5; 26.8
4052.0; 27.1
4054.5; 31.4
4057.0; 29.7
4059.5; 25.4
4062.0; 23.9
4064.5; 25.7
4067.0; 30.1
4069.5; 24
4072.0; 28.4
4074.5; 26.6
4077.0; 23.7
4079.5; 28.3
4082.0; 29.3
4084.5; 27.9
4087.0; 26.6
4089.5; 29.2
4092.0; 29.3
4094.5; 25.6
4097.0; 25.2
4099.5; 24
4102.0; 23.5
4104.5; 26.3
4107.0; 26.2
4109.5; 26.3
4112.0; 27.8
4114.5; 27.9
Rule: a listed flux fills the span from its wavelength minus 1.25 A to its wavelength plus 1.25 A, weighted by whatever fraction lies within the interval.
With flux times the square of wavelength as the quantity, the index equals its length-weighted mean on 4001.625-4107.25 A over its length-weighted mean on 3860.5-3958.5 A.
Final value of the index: 1.8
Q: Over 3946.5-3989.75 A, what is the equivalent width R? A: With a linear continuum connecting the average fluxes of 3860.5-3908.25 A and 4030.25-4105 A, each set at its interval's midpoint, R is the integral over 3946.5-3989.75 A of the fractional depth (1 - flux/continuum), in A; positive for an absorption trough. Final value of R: 7.0 A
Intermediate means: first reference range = 15.7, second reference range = 27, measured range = 17.5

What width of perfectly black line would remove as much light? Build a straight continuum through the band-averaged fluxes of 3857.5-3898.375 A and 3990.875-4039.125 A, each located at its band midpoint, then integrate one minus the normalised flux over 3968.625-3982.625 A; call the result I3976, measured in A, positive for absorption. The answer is 4.3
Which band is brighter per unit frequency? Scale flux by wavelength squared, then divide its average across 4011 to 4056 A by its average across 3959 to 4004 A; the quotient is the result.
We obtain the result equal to 1.41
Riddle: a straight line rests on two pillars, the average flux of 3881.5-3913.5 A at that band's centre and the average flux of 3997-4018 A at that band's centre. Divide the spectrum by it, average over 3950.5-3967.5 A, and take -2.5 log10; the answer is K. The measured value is 0.42 mag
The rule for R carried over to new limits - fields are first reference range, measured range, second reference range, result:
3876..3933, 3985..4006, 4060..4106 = -4.7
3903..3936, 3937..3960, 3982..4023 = 3.9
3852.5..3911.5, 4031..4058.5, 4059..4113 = -4.1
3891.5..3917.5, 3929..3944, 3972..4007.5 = 6.8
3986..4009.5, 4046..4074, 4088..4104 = -0.9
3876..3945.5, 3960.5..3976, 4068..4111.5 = 6.6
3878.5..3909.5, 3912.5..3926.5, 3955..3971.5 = -3.1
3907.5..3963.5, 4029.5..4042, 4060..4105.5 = -2.3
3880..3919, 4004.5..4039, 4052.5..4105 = -4.8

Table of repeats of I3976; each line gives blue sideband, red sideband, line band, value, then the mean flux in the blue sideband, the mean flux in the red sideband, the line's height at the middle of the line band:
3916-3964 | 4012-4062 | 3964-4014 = -0.2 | 15.5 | 27.9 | 21.8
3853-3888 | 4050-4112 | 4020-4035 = -2.6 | 14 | 26.8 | 23.6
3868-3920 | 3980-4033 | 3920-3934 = 4.9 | 17.4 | 26.9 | 20.2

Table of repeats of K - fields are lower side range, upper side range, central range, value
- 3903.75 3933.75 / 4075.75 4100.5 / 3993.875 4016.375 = -0.230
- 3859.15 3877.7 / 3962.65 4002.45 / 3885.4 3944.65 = -0.026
